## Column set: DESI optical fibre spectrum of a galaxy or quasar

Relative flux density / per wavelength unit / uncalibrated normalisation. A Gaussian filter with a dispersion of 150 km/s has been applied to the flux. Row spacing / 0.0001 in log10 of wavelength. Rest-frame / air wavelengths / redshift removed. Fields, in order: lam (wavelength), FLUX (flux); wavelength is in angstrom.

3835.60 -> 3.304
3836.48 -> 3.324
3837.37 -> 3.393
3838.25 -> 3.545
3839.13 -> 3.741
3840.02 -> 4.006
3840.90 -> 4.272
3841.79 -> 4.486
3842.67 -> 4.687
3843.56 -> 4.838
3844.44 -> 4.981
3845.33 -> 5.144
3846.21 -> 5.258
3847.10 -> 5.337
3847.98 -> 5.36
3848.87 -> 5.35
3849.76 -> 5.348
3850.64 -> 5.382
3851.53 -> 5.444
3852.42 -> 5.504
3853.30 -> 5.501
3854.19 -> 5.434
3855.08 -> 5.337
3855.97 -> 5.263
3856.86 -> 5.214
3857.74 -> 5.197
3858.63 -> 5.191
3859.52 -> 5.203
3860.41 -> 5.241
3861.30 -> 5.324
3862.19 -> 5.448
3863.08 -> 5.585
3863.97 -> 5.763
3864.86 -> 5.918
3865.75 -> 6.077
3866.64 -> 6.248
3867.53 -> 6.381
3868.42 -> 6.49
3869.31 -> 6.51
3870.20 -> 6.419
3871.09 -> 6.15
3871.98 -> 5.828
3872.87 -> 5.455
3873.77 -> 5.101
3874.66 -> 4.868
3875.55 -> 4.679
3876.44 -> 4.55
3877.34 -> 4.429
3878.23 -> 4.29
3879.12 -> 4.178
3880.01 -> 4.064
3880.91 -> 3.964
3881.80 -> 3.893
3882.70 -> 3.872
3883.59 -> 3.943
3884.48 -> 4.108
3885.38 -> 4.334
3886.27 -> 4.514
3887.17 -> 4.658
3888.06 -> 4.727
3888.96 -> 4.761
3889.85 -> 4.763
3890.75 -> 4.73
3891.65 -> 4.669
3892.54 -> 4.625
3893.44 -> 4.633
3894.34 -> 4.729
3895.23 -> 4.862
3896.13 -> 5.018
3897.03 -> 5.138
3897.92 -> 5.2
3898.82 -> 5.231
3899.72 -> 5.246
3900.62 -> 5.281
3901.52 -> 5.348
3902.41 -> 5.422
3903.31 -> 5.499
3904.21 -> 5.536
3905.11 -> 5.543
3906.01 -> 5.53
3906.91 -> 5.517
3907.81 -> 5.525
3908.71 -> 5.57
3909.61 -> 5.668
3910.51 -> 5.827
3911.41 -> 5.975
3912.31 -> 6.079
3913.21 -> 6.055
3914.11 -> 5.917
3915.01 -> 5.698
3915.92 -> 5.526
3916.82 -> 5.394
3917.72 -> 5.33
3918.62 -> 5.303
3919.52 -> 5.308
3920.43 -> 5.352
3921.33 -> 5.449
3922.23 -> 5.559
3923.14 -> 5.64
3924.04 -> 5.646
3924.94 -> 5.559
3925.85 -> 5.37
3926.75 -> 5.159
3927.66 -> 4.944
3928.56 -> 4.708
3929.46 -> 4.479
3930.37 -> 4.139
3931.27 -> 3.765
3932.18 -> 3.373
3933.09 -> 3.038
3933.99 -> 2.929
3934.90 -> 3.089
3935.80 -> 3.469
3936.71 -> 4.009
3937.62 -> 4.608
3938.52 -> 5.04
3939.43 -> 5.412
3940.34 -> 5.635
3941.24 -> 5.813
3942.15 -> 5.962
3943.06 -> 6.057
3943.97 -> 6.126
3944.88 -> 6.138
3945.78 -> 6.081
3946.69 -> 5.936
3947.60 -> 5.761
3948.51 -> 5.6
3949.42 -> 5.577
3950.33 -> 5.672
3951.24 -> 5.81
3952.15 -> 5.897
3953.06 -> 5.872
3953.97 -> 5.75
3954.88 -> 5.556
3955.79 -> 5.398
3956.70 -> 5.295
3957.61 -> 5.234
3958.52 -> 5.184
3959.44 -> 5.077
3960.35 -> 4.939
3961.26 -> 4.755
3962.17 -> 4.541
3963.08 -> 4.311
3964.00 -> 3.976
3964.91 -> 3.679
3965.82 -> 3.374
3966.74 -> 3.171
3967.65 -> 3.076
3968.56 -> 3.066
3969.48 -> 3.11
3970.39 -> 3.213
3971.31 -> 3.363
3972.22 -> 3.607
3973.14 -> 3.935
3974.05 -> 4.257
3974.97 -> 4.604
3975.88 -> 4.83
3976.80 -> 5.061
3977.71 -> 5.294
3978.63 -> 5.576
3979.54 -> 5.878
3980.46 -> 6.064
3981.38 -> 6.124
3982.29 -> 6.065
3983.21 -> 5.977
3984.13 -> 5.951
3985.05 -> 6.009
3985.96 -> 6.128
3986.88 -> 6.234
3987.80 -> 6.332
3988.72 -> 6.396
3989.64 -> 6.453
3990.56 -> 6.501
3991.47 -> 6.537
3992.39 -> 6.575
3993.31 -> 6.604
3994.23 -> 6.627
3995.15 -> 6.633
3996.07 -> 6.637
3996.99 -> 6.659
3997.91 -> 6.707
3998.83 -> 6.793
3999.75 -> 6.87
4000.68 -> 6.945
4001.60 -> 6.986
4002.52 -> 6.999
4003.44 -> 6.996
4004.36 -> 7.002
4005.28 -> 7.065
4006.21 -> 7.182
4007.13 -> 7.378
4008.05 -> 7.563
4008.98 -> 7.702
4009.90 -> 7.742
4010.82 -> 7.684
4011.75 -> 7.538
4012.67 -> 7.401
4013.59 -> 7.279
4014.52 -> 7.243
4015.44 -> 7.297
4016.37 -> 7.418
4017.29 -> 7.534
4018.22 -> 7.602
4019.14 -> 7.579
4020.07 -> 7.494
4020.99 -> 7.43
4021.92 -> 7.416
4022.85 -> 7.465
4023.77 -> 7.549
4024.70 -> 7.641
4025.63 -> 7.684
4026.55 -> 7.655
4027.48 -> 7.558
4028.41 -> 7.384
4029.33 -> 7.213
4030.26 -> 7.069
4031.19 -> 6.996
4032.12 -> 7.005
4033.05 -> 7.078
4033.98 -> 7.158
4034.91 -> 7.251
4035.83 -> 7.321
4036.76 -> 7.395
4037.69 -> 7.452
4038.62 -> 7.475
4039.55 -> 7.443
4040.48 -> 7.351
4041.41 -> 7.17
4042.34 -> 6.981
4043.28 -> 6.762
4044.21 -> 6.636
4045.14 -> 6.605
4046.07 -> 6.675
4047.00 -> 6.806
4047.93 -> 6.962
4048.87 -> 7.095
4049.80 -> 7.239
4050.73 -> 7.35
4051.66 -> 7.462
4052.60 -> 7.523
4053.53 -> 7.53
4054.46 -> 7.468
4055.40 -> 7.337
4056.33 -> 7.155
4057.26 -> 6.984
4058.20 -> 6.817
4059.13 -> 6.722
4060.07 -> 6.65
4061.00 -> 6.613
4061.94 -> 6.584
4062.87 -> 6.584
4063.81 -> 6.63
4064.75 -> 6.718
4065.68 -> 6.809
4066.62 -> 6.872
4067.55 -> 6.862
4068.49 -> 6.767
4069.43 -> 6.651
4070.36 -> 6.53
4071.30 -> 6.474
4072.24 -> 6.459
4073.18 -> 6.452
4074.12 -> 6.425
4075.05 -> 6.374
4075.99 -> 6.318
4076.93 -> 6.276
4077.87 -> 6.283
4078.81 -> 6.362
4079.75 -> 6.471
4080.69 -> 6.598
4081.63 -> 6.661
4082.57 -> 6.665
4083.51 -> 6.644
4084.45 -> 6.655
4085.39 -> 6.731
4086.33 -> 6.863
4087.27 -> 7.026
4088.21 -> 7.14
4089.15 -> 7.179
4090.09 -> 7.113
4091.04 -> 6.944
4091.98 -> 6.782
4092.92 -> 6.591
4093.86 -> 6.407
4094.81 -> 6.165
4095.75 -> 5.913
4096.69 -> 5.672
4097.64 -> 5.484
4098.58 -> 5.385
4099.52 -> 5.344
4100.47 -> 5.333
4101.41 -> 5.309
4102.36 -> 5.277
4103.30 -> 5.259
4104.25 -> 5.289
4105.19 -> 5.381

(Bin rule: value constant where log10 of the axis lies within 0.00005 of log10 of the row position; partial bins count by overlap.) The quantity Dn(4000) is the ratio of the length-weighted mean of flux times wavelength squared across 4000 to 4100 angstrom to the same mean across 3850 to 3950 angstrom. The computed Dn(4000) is 1.45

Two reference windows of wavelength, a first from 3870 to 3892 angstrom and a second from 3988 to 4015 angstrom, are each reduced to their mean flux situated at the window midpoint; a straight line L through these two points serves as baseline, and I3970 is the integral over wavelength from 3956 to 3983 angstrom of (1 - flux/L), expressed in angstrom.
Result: 7.8 angstrom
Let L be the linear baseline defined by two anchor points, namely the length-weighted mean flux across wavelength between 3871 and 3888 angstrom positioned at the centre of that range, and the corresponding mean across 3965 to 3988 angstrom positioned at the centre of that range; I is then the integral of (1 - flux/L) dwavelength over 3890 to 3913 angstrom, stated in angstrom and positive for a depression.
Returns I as -3.5 angstrom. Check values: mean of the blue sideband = 4.54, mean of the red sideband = 4.78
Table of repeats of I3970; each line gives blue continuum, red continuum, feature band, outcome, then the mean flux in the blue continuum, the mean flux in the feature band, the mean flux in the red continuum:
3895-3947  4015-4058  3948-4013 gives 6.0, 5.21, 5.73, 7.27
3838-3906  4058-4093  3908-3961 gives 2.9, 5.06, 5.25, 6.67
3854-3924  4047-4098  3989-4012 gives -3.1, 5.24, 6.97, 6.72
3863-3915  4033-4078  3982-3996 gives -0.3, 5.19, 6.35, 6.91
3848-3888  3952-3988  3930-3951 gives 0.1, 5.17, 4.94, 4.88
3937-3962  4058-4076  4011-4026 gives -3.2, 5.54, 7.47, 6.62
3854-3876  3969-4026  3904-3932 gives 2.7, 5.62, 5.37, 6.46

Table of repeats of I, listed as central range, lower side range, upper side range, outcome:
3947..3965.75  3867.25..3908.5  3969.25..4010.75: 1.87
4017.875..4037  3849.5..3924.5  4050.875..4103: -3.55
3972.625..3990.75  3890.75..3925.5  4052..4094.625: 1.01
